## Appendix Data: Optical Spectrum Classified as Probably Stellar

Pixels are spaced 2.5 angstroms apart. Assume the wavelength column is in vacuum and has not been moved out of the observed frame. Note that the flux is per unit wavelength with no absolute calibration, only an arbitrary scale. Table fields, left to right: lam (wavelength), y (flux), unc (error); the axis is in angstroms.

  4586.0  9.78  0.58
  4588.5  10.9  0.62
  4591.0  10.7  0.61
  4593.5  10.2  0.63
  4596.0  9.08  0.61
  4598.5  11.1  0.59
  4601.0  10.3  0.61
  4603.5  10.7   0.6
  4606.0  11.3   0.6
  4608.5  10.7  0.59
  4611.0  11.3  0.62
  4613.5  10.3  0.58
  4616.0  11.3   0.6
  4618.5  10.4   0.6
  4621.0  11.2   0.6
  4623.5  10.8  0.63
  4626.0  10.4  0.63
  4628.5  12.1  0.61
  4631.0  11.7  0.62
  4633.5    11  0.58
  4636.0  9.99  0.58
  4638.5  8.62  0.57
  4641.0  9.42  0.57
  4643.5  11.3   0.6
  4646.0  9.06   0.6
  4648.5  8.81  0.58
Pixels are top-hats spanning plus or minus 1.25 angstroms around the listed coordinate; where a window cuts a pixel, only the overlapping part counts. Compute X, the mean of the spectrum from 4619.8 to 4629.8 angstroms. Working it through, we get 11.1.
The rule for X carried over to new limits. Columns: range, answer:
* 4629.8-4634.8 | 11.3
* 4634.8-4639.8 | 9.3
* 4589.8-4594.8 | 10.4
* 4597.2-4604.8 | 10.7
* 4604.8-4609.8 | 11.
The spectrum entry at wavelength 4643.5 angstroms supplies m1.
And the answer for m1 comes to 11.3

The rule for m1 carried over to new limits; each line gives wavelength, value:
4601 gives 10.3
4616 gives 11.3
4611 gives 11.3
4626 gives 10.4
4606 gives 11.3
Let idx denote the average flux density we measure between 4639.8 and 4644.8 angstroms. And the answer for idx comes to 10.4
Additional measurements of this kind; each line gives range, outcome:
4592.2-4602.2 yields 10.2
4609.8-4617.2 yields 11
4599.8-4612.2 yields 10.9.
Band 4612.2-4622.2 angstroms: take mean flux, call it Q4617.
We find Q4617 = 10.8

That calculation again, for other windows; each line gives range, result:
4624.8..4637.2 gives 11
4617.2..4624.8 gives 10.8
